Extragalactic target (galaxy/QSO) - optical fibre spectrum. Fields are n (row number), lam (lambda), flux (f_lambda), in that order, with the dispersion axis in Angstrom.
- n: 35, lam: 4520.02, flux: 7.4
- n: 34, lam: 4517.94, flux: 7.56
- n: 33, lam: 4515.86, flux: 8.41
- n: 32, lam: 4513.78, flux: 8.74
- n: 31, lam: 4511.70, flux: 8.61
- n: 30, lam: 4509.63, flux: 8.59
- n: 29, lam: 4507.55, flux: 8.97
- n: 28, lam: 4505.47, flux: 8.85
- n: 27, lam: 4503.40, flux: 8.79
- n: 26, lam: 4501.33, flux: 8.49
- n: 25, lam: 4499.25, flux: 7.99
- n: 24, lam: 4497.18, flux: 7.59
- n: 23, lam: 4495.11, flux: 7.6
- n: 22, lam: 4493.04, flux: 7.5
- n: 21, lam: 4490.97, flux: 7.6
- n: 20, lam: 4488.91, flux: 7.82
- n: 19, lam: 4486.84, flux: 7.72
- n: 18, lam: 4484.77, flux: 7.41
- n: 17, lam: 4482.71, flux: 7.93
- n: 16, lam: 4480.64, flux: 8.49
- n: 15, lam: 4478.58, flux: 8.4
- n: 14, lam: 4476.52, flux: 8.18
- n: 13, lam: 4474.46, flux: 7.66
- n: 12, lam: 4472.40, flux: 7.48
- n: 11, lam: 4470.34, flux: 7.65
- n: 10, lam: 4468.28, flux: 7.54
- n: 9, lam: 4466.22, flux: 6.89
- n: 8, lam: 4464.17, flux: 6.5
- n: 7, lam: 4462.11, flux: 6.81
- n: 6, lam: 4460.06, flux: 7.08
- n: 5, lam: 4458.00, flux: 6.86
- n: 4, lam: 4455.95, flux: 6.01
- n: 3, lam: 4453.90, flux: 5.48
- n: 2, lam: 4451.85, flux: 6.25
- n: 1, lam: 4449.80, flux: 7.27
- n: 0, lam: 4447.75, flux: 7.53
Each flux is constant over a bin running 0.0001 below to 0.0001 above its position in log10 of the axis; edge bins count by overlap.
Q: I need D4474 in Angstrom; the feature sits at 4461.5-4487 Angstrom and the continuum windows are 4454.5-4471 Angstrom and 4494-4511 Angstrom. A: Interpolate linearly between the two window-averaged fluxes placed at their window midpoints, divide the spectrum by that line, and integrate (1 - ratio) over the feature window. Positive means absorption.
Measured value -1.0 Angstrom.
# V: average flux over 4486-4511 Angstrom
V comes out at 8.14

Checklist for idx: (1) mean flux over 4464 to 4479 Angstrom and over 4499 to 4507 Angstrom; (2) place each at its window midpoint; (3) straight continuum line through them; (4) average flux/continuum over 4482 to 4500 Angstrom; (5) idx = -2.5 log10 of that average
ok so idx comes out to 0.07 mag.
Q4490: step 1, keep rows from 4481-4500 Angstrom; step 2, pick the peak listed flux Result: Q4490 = 7.99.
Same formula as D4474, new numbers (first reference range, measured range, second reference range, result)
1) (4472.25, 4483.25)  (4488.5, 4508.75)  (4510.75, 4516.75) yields 0.58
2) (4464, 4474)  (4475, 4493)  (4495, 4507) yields -0.36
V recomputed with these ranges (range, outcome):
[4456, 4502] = 7.56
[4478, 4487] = 7.99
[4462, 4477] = 7.34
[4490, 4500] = 7.65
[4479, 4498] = 7.76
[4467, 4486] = 7.84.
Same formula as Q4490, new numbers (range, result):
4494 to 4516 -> 8.97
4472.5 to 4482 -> 8.49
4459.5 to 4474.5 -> 7.66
